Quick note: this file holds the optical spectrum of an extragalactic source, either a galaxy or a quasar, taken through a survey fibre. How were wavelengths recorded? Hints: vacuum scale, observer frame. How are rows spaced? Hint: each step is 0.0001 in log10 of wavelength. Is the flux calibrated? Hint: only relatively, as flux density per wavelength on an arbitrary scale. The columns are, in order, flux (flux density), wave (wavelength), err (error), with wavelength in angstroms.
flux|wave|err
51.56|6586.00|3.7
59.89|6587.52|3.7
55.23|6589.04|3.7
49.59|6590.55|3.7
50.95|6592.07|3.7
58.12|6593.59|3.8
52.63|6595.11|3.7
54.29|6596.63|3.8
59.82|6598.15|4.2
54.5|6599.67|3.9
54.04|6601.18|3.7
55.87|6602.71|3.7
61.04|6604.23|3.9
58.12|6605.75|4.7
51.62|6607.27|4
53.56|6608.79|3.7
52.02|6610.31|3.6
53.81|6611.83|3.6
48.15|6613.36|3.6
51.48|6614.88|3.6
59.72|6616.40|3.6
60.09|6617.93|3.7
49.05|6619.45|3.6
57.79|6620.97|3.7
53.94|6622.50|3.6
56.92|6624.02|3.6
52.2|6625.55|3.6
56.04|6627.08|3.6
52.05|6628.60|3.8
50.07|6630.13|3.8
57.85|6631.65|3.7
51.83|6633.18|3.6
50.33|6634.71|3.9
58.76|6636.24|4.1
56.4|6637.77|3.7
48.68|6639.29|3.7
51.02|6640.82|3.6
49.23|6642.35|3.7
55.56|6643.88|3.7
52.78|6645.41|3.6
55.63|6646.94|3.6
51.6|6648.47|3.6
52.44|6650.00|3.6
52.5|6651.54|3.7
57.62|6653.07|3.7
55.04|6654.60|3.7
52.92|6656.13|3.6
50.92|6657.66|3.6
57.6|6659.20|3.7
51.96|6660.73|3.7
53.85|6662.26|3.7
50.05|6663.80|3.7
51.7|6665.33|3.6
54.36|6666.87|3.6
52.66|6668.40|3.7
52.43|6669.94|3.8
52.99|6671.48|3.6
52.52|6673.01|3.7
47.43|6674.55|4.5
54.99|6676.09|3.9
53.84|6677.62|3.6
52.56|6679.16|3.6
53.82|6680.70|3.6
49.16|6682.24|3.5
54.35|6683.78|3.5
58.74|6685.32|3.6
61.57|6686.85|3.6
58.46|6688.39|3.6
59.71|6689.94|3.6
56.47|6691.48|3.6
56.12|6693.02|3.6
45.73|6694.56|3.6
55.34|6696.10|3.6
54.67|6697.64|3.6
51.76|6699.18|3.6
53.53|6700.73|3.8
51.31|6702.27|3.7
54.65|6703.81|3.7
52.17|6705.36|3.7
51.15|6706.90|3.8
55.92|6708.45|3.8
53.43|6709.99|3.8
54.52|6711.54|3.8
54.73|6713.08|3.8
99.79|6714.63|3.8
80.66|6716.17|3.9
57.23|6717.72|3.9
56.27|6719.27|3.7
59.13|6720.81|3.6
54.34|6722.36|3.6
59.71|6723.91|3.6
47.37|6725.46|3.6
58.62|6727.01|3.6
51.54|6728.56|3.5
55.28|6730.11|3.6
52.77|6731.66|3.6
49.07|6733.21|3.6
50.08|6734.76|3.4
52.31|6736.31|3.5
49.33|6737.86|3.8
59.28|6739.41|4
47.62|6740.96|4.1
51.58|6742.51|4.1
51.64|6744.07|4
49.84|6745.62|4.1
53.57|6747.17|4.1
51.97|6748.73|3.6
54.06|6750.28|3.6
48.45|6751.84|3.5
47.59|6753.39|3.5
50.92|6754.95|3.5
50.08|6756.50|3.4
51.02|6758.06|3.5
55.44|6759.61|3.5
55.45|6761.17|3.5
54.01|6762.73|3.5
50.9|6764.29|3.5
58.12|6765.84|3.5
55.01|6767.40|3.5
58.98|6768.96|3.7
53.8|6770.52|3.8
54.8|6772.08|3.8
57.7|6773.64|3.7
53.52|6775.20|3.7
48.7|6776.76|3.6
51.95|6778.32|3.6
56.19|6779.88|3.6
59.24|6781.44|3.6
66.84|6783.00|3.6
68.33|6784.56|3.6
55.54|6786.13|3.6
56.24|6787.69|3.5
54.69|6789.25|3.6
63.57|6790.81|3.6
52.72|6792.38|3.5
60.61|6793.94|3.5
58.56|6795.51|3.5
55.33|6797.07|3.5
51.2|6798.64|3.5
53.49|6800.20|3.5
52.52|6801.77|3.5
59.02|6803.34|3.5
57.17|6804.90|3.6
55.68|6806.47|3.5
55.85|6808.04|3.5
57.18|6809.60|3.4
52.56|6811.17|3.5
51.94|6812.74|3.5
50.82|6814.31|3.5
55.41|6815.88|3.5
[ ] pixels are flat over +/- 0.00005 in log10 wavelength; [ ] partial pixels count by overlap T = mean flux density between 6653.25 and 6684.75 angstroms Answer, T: 52.9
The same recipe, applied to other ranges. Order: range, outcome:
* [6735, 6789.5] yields 54.1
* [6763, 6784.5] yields 56.2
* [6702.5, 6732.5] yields 58.2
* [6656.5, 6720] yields 55.6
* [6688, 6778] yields 54.7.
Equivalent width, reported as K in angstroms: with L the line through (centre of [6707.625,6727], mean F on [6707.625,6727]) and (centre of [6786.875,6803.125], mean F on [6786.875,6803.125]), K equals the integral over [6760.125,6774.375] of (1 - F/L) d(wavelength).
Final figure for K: 0.58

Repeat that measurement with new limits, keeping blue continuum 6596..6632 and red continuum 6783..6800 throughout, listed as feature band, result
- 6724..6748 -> 2.0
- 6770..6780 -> 0.7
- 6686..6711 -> 0.8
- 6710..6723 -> -1.7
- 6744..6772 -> 2.2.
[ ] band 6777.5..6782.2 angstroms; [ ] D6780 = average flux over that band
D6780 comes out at 55.8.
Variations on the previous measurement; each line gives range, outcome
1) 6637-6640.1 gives 52.6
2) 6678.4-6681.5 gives 53.1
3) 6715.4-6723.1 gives 61.6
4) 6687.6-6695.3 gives 55.3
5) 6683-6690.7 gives 58.5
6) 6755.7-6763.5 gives 53.2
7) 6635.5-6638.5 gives 57.5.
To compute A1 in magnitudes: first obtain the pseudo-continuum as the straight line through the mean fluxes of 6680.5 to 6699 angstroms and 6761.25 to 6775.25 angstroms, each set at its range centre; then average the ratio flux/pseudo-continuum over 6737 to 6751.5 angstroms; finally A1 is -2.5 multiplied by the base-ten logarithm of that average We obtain 0.07 mag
